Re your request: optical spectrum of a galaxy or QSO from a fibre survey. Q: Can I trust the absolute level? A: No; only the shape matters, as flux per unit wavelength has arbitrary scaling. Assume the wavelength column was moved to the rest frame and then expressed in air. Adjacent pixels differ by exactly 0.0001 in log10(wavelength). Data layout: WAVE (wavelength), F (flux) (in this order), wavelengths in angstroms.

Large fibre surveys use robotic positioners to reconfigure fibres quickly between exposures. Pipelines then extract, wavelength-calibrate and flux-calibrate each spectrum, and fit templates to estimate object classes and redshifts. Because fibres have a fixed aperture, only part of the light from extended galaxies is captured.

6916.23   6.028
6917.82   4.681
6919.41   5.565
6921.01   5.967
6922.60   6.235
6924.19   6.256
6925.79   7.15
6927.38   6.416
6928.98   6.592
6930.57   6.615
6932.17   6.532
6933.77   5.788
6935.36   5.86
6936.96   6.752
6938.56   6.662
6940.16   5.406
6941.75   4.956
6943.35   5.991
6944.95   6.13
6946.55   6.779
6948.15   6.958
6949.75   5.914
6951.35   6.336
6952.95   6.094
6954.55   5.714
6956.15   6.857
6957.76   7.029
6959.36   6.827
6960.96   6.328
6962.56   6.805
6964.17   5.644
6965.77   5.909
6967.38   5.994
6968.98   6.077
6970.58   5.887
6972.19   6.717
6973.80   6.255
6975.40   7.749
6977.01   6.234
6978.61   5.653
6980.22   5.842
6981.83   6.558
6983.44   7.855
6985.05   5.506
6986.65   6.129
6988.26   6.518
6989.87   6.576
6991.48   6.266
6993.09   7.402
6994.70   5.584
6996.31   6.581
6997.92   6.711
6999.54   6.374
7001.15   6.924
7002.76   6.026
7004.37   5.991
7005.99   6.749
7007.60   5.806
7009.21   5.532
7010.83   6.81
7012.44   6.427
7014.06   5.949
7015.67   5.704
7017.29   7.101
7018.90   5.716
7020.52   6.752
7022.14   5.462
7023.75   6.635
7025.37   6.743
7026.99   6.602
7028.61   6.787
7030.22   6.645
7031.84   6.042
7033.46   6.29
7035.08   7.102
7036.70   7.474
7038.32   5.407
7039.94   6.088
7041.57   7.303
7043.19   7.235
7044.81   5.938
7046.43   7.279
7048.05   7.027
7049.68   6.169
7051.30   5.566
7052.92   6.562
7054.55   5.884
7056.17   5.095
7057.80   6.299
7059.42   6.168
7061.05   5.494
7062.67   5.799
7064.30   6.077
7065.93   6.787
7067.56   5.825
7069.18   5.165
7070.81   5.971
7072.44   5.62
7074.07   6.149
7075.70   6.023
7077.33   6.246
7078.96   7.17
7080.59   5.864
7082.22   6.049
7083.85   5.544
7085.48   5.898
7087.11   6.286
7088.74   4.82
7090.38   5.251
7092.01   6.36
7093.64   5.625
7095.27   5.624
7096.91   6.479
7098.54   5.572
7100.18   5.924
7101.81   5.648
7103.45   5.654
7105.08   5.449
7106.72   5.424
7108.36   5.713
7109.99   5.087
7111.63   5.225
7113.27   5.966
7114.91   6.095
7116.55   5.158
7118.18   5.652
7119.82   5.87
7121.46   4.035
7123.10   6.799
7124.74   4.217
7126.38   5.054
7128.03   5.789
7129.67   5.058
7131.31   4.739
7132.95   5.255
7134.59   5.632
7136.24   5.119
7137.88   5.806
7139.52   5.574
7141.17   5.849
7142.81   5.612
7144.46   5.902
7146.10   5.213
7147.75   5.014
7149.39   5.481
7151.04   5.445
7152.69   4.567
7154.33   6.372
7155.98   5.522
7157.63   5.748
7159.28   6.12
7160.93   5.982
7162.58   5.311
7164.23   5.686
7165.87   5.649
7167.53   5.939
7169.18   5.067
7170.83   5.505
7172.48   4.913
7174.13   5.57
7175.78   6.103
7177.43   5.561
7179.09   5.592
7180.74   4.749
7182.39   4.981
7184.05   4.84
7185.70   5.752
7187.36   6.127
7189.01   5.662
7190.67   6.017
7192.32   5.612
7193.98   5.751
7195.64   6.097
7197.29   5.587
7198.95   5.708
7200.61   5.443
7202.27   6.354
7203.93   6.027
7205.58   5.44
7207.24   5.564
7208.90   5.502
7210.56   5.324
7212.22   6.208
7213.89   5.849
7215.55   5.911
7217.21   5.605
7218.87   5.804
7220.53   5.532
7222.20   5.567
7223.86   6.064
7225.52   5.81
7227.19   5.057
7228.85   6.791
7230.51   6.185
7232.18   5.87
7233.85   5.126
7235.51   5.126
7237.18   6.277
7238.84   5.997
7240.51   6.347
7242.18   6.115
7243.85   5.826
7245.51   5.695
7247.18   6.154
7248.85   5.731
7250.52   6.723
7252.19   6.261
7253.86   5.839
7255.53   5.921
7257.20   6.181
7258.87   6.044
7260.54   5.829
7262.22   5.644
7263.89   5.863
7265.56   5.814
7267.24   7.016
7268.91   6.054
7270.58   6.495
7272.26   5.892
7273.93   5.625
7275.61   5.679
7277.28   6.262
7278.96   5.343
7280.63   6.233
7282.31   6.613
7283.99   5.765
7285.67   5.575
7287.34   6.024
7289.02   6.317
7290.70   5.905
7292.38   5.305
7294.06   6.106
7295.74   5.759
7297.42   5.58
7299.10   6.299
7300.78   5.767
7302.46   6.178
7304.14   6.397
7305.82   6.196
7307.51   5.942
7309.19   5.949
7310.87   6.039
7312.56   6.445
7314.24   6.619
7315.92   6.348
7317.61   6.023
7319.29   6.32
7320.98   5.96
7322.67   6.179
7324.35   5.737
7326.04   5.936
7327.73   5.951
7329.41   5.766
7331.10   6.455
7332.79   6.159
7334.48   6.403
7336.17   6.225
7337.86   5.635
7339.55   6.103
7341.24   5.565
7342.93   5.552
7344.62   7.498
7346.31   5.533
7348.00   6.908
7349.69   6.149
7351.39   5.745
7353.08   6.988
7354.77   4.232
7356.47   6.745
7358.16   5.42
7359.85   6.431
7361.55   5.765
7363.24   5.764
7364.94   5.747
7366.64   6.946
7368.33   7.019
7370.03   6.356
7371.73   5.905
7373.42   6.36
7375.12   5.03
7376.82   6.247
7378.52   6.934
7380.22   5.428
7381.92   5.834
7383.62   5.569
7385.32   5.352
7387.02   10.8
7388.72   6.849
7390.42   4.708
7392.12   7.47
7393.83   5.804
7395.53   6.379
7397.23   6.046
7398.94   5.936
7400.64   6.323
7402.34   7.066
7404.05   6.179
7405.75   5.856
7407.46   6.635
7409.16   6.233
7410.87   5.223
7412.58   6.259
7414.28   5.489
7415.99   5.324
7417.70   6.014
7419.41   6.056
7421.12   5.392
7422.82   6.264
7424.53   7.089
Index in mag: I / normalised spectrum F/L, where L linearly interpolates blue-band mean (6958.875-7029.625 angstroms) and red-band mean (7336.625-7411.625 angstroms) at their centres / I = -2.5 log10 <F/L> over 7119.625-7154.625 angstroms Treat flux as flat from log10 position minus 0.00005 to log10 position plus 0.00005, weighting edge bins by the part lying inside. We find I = 0.17 mag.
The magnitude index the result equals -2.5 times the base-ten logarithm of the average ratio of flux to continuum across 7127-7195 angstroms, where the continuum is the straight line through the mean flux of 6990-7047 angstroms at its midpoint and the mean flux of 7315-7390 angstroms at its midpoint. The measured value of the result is 0.15 mag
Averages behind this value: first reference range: 6.44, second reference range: 6.17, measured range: 5.52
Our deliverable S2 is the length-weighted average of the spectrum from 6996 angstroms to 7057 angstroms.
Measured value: 6.38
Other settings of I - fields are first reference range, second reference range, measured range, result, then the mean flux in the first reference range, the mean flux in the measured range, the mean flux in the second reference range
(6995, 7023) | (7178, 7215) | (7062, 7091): 0.02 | 6.26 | 5.92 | 5.65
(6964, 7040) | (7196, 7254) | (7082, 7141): 0.11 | 6.36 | 5.54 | 5.84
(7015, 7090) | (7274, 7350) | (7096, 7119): 0.10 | 6.21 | 5.65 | 6.06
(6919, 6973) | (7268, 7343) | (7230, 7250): 0.03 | 6.26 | 5.88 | 6.02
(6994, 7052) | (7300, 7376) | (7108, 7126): 0.17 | 6.41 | 5.42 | 6.1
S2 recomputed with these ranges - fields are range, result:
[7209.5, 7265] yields 5.89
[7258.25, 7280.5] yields 5.97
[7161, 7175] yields 5.49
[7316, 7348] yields 6.08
